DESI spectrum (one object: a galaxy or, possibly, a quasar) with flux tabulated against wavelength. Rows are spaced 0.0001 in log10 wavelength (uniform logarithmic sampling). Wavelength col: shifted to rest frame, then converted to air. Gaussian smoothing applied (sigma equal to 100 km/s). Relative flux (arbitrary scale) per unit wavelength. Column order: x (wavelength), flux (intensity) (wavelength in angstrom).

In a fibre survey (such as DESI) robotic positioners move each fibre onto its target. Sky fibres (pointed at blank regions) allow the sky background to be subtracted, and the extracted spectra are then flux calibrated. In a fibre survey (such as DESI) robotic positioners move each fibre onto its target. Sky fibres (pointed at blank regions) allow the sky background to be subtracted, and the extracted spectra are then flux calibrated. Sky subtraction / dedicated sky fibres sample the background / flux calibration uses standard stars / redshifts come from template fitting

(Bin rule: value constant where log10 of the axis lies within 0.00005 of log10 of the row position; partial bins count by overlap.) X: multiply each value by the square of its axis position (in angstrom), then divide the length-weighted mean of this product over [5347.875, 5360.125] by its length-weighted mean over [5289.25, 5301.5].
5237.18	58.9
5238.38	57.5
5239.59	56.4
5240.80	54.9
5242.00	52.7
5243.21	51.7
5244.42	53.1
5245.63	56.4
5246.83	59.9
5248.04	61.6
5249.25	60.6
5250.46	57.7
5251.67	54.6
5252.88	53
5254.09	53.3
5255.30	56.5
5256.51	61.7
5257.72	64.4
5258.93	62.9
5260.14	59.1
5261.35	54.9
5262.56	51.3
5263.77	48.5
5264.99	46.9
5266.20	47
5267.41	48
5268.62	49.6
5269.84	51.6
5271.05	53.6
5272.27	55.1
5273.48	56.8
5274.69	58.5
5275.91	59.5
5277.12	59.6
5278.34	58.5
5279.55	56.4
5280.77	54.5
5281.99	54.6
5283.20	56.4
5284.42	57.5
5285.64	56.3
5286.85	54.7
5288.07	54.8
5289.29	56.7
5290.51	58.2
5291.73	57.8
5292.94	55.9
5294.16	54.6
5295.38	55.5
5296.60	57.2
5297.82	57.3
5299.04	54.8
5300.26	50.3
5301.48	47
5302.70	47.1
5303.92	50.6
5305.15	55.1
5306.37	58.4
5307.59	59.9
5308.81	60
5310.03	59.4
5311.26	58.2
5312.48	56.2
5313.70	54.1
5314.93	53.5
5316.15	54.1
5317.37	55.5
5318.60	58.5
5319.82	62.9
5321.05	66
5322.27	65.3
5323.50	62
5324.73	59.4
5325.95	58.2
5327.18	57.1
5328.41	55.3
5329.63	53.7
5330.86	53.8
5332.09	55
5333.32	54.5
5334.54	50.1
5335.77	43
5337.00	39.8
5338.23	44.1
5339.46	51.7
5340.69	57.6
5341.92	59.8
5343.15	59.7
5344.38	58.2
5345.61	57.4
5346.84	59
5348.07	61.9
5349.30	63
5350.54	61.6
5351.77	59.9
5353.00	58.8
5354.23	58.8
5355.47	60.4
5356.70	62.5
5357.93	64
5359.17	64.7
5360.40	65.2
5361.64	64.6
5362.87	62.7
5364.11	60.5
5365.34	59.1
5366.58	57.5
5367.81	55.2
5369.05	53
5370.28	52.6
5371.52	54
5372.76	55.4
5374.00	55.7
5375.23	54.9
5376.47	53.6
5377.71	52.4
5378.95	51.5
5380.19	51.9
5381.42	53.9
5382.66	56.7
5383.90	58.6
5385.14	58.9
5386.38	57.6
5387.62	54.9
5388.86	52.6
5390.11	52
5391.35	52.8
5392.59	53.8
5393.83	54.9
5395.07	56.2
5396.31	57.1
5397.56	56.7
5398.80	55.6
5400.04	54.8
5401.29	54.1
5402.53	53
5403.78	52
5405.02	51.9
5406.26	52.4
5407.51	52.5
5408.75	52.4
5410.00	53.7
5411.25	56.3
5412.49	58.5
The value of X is 1.14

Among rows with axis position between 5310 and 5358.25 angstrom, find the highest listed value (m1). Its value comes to 66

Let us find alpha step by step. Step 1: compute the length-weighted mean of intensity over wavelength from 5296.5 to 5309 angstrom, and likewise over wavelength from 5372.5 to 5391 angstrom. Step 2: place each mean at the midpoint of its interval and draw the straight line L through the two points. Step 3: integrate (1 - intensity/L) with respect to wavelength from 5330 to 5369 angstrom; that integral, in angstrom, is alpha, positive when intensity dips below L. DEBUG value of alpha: -2.2 angstrom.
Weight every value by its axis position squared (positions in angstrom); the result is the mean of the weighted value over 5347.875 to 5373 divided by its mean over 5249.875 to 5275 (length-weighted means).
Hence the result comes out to 1.14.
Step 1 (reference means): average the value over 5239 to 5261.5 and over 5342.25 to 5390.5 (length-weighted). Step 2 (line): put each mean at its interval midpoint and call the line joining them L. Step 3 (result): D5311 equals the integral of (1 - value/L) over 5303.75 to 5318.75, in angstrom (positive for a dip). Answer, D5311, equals 0.3 angstrom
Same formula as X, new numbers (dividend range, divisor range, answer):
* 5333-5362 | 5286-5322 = 1.04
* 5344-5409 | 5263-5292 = 1.08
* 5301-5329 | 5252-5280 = 1.06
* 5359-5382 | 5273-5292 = 1.03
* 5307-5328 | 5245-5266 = 1.07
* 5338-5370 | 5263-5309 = 1.12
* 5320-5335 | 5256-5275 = 1.09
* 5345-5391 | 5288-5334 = 1.04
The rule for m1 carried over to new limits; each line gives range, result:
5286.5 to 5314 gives 60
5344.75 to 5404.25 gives 65.2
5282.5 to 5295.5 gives 58.2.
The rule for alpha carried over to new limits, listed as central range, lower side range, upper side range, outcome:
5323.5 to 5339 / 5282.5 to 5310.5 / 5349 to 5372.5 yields 1.4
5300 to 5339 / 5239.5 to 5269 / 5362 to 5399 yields 0.2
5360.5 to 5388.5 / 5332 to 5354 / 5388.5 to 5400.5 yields -0.7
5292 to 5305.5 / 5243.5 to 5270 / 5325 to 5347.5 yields 0.3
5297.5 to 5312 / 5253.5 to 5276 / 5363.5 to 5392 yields 0.0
